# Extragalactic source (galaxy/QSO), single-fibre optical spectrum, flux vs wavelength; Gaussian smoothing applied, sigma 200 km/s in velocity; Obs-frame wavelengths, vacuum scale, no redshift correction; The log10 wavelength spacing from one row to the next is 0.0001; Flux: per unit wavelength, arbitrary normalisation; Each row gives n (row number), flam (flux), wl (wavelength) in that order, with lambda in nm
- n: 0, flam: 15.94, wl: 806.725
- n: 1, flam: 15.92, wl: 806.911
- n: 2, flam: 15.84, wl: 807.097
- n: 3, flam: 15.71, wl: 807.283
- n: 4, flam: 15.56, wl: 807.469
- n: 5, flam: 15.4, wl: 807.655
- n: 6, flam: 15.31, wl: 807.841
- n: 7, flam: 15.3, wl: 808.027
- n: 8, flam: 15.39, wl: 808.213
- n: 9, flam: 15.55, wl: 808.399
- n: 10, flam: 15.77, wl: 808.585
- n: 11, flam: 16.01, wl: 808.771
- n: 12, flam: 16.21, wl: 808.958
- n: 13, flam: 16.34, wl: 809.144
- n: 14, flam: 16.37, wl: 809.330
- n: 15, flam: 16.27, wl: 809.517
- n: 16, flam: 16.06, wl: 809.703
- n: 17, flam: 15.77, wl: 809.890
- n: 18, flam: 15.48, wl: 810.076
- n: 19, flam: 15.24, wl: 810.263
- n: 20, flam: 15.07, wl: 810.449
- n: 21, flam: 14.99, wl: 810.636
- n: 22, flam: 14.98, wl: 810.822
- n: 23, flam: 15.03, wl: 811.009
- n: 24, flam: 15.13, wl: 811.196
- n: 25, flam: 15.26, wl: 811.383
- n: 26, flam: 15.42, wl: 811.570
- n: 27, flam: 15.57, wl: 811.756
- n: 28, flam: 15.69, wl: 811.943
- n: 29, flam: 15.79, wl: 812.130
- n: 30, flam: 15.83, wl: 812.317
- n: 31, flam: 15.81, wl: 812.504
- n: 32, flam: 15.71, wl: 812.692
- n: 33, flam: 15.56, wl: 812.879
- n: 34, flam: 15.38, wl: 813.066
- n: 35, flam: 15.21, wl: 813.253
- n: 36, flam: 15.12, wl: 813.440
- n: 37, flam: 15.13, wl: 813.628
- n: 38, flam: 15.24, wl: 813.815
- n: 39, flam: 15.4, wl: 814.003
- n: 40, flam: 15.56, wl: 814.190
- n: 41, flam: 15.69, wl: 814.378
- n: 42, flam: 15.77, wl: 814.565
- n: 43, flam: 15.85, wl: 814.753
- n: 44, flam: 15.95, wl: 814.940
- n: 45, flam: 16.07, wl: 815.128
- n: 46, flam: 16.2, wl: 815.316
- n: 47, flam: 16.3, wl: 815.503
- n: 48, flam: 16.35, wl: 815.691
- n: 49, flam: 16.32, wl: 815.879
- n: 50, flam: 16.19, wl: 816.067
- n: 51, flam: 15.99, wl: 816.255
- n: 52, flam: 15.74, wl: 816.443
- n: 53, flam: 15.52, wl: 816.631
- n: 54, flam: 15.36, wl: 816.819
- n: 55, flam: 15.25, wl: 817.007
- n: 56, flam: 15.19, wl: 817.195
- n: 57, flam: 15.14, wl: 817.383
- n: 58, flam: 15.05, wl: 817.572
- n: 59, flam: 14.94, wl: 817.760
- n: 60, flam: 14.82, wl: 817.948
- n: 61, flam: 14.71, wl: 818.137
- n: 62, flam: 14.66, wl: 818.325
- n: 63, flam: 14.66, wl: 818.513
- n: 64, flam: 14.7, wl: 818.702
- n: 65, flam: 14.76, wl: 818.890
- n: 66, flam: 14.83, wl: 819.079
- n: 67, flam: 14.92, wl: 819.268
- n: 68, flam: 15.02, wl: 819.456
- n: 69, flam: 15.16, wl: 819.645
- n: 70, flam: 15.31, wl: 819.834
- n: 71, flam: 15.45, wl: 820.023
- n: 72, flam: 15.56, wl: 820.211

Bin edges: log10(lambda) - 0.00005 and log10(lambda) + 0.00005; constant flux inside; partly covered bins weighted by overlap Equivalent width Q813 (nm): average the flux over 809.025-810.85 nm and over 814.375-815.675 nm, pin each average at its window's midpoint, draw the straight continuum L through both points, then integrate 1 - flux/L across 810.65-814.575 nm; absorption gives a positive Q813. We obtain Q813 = 0.11 nm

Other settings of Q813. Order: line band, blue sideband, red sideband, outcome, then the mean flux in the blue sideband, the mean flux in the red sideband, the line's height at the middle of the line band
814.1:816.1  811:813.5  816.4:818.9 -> -0.101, 15.5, 15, 15.2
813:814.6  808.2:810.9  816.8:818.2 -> -0.002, 15.7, 15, 15.4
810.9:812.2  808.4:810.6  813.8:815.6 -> 0.035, 15.8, 15.8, 15.8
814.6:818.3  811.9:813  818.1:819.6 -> -0.113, 15.7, 14.8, 15.1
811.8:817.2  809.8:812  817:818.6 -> -0.214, 15.3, 14.9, 15.1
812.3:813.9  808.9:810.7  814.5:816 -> 0.055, 15.8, 16.1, 16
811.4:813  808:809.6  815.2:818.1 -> 0.015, 15.9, 15.6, 15.8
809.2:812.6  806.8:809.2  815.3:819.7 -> 0.007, 15.7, 15.3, 15.6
